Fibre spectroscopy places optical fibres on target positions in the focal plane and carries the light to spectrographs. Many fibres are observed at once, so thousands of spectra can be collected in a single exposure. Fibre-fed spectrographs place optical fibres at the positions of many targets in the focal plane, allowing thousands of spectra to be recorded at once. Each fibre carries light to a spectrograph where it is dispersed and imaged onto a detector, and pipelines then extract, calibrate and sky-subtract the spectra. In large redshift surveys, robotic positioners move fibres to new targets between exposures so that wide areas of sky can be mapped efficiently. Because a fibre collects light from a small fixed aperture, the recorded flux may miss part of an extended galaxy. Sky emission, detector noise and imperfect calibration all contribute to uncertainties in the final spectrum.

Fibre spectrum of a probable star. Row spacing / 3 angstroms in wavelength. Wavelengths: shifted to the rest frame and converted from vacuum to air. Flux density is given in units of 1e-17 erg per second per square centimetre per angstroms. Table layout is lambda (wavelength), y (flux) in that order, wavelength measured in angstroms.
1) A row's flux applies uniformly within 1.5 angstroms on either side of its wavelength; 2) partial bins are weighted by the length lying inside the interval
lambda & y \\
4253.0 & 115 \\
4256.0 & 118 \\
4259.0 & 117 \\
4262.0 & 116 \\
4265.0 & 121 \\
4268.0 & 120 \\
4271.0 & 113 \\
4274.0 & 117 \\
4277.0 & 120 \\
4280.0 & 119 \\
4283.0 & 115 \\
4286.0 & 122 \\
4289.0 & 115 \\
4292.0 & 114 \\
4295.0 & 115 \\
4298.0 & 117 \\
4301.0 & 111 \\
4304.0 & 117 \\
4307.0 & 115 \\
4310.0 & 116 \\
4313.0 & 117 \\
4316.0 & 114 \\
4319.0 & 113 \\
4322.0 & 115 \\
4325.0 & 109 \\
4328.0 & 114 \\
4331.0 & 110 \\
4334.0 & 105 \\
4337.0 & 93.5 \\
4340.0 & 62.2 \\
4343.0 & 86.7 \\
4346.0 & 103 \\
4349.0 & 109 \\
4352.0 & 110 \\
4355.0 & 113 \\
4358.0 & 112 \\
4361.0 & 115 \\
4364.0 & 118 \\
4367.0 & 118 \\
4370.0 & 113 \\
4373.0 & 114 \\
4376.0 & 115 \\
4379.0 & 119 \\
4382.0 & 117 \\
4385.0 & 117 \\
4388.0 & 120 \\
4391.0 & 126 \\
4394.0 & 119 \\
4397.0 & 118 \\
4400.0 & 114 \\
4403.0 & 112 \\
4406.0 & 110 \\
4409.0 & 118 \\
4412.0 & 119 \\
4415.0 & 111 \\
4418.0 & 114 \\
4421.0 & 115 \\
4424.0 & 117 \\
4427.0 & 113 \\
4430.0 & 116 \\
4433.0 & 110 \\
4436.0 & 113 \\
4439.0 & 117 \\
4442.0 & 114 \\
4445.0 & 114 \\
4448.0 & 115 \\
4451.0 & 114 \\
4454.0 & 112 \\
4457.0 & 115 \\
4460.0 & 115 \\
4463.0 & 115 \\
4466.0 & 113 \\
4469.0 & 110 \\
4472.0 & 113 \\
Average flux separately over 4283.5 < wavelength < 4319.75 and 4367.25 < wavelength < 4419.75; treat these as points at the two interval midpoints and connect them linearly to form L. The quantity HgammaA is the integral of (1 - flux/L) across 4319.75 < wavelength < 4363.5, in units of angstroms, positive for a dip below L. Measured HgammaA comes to 4.26 angstroms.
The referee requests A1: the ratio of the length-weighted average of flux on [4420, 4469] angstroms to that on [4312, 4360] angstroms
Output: 1.08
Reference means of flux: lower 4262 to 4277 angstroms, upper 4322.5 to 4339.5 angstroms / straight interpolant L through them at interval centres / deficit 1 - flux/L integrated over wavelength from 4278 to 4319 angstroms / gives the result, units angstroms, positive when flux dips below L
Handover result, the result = -1.7 angstroms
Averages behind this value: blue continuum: 118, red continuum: 104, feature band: 116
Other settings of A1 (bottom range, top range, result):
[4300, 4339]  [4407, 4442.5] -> 1.03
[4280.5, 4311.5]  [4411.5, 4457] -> 0.99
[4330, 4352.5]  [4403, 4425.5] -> 1.19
